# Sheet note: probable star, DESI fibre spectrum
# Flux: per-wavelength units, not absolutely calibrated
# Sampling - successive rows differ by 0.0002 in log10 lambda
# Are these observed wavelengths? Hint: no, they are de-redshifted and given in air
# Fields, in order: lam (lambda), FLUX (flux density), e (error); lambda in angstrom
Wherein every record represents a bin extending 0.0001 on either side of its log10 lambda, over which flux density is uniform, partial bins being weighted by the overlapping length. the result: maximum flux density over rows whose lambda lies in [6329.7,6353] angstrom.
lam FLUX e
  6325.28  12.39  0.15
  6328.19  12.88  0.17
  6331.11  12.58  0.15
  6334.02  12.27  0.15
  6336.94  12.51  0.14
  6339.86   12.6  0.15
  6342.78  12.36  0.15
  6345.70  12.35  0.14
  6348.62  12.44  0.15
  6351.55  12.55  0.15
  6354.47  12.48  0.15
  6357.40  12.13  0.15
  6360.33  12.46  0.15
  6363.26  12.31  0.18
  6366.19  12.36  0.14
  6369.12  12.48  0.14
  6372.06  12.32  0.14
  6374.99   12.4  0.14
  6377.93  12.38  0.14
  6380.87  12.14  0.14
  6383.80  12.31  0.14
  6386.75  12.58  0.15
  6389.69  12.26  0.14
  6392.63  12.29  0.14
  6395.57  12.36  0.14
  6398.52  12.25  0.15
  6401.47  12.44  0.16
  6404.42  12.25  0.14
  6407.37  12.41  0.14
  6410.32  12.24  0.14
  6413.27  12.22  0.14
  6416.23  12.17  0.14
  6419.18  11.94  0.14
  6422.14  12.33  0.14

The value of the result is 12.6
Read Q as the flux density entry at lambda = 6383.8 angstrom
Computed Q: 12.31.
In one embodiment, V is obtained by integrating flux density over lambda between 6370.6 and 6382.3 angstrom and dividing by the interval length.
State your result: 12.3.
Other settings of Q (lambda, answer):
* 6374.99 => 12.4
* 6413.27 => 12.22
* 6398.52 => 12.25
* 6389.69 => 12.26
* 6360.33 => 12.46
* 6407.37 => 12.41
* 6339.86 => 12.6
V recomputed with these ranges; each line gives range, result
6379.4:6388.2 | 12.3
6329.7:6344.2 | 12.5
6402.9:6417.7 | 12.3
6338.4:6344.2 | 12.5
